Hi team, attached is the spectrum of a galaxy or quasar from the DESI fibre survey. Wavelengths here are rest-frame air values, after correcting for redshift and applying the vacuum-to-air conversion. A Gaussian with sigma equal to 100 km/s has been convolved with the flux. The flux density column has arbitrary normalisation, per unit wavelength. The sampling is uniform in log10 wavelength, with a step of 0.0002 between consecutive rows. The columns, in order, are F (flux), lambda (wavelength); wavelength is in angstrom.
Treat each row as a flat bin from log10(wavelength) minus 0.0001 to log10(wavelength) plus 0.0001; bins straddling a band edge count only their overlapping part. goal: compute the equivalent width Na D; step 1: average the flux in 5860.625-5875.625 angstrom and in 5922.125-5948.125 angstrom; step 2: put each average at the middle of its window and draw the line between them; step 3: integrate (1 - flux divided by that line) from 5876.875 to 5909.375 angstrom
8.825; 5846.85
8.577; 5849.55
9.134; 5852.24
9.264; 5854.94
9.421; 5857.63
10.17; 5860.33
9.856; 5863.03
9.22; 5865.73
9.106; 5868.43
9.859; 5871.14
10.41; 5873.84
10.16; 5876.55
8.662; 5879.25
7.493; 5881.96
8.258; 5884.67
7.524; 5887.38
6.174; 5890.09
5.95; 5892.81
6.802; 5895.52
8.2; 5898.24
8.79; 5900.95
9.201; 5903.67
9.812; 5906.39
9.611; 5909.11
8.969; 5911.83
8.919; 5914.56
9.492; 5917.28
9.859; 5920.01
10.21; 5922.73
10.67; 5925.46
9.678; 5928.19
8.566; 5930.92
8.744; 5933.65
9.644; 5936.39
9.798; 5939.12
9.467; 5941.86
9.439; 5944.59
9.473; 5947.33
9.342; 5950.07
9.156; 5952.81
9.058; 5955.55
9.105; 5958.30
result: 5.4 angstrom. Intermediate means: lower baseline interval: 9.73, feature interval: 8.06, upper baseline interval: 9.55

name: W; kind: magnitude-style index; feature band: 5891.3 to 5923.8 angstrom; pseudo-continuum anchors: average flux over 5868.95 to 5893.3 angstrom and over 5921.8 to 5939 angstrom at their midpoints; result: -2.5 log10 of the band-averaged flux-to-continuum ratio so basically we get 0.031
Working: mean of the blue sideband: 8.38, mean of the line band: 8.8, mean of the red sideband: 9.58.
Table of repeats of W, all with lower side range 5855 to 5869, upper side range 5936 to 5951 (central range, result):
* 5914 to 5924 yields -0.02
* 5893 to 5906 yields 0.17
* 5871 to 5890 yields 0.11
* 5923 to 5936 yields 0.00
